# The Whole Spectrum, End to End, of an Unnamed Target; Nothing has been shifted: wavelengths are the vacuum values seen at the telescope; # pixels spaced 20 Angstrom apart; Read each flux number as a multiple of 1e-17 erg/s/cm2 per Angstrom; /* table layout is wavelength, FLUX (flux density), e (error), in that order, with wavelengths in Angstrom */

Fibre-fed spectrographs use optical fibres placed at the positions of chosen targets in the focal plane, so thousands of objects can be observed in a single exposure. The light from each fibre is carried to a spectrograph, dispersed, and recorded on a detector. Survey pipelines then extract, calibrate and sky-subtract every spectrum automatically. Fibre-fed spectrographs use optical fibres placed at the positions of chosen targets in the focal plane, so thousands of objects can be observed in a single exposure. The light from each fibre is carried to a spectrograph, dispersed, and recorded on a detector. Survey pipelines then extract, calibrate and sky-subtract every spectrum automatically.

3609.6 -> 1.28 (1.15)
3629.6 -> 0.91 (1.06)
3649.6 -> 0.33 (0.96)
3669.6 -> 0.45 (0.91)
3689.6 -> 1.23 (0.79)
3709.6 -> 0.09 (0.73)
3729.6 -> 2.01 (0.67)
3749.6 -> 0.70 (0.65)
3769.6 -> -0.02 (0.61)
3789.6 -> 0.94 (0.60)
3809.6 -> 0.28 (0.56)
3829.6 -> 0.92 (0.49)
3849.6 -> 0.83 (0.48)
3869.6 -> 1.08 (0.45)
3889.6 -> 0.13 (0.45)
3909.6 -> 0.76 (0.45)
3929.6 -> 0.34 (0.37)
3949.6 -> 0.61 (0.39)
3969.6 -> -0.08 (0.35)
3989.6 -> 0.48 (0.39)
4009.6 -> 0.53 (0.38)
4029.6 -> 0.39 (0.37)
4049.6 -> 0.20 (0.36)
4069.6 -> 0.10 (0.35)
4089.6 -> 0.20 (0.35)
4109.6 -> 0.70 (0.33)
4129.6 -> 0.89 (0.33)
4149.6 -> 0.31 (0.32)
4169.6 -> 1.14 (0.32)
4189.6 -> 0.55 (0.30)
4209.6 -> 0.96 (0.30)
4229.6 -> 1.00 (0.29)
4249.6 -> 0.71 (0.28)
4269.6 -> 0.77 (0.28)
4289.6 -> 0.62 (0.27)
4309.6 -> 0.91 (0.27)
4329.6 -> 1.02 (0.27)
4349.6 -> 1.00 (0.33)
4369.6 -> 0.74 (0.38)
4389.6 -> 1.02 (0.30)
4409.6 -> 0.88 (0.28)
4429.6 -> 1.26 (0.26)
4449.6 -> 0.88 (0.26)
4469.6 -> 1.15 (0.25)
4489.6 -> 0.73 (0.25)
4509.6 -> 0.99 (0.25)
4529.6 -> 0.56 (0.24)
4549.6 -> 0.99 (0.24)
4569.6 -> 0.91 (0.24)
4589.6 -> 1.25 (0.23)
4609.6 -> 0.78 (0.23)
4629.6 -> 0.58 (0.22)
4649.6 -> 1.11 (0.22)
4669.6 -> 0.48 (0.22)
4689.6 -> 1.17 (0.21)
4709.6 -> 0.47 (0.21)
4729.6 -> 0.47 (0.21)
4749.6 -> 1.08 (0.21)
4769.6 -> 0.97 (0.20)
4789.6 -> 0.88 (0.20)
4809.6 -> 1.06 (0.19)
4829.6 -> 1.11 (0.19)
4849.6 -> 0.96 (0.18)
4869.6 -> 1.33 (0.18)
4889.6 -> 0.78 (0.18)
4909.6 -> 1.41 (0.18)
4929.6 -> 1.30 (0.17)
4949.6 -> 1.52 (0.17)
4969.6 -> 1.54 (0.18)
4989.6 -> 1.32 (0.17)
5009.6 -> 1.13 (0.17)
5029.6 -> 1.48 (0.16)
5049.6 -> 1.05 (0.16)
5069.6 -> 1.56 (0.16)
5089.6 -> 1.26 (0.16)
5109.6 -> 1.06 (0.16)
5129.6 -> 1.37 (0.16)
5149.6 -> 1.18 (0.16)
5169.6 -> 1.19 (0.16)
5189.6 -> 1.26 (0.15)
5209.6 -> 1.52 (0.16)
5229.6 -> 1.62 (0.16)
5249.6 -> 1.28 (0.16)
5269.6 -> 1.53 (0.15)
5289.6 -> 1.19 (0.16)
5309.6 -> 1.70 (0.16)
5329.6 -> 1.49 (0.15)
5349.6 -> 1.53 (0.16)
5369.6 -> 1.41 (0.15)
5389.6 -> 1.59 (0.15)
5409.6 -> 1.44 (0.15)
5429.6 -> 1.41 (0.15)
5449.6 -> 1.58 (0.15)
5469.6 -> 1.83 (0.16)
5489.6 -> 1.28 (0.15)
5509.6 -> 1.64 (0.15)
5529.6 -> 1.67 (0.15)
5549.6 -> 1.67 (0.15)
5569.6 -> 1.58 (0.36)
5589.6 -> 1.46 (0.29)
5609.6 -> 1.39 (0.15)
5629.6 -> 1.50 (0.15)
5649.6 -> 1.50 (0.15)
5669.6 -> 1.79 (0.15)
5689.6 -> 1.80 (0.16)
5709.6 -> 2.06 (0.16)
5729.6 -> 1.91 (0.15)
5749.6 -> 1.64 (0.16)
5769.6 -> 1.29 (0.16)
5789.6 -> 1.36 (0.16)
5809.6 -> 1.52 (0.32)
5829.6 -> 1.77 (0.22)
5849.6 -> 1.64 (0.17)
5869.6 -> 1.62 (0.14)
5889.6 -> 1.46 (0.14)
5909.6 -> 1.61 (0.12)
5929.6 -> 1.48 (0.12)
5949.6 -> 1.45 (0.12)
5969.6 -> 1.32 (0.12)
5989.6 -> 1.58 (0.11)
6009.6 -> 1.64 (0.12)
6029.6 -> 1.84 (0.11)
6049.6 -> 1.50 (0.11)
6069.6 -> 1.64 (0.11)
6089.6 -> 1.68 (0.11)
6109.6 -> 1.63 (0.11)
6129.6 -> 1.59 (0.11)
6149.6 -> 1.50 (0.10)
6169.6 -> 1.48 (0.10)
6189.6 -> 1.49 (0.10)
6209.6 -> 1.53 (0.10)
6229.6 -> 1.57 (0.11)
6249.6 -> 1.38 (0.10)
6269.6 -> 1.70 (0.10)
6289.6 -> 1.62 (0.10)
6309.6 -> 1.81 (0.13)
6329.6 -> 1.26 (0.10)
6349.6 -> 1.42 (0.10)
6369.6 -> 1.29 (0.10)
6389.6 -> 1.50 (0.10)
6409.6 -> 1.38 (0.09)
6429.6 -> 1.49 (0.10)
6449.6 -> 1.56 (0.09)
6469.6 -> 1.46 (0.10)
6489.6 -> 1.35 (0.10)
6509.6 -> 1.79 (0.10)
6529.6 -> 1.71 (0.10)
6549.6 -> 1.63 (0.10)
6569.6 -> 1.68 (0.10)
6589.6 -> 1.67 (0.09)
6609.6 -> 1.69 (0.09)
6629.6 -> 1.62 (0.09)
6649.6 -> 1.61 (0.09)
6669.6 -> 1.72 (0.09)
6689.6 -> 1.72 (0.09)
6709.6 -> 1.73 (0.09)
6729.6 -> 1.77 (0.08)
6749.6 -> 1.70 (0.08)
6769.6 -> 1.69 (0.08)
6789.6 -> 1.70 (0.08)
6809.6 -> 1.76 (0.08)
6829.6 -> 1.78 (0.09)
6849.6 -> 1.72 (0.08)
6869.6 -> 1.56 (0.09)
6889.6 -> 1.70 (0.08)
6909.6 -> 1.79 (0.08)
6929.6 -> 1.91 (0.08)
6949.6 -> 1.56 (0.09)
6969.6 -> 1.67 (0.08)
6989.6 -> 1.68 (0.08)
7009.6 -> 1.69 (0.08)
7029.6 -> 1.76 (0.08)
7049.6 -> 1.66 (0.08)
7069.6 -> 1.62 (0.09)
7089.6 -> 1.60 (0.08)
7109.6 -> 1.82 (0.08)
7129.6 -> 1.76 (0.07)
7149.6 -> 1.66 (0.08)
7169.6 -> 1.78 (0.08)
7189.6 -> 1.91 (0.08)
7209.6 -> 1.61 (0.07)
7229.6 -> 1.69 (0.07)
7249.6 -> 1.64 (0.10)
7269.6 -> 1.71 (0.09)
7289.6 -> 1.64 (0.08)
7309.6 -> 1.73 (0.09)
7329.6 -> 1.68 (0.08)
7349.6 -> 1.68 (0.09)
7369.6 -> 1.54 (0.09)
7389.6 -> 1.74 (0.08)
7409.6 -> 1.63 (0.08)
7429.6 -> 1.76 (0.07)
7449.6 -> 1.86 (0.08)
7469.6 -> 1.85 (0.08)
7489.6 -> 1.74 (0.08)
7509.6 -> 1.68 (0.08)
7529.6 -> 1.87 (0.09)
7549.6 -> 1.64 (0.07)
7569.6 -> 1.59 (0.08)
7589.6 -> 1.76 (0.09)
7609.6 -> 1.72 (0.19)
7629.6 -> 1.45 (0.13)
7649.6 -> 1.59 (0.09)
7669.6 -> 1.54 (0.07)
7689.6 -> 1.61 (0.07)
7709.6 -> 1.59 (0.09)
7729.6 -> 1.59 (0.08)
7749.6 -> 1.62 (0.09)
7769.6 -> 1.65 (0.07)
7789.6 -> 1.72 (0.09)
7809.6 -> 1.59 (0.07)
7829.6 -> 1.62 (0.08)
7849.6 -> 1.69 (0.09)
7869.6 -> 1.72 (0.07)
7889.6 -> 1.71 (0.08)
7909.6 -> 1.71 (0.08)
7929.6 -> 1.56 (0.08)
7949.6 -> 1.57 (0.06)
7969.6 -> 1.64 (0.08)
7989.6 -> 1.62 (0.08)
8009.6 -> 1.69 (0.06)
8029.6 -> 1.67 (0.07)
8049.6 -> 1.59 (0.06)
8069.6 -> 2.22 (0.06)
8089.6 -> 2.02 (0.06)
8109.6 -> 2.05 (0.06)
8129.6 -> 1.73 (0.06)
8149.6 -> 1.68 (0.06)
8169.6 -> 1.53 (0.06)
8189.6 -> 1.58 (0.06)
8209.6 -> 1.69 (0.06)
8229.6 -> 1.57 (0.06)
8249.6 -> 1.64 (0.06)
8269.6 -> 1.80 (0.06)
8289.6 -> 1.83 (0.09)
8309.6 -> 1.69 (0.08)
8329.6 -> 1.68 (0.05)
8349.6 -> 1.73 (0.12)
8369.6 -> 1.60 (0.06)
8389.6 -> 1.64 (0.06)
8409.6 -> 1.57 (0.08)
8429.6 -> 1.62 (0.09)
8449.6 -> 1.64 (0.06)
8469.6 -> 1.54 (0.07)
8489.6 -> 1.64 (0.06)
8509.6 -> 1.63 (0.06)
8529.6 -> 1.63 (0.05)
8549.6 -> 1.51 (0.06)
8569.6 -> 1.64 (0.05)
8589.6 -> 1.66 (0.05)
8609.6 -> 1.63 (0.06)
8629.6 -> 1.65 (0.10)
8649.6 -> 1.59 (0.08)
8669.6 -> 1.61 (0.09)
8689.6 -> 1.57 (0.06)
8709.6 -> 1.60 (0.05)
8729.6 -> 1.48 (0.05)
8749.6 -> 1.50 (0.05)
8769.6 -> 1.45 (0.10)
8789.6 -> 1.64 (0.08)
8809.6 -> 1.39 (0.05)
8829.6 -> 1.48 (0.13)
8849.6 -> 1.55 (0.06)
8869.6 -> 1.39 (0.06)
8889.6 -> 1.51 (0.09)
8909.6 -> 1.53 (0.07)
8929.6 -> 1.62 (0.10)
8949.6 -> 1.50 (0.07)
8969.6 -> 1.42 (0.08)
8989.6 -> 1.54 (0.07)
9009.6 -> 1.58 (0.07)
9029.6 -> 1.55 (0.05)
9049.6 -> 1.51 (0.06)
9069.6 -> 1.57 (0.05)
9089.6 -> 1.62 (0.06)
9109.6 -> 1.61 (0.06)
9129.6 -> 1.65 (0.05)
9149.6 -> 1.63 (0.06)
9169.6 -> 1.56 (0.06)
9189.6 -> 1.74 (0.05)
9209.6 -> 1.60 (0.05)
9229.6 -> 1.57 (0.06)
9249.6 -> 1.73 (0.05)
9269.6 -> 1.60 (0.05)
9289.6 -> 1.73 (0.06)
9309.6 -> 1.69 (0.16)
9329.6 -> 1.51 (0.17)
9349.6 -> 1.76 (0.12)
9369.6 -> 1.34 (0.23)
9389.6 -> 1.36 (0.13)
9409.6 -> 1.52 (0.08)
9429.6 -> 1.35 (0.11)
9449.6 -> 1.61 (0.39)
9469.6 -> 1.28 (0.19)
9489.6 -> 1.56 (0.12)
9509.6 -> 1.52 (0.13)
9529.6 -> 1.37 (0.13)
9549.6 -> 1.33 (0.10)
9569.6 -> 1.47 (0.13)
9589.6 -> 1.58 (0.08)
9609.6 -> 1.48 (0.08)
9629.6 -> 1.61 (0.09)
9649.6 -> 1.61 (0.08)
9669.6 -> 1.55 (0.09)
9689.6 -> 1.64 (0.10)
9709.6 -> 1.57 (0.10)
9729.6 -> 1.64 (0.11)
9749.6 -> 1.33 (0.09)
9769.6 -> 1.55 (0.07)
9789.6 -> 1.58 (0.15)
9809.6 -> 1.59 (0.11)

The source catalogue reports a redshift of 0.231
